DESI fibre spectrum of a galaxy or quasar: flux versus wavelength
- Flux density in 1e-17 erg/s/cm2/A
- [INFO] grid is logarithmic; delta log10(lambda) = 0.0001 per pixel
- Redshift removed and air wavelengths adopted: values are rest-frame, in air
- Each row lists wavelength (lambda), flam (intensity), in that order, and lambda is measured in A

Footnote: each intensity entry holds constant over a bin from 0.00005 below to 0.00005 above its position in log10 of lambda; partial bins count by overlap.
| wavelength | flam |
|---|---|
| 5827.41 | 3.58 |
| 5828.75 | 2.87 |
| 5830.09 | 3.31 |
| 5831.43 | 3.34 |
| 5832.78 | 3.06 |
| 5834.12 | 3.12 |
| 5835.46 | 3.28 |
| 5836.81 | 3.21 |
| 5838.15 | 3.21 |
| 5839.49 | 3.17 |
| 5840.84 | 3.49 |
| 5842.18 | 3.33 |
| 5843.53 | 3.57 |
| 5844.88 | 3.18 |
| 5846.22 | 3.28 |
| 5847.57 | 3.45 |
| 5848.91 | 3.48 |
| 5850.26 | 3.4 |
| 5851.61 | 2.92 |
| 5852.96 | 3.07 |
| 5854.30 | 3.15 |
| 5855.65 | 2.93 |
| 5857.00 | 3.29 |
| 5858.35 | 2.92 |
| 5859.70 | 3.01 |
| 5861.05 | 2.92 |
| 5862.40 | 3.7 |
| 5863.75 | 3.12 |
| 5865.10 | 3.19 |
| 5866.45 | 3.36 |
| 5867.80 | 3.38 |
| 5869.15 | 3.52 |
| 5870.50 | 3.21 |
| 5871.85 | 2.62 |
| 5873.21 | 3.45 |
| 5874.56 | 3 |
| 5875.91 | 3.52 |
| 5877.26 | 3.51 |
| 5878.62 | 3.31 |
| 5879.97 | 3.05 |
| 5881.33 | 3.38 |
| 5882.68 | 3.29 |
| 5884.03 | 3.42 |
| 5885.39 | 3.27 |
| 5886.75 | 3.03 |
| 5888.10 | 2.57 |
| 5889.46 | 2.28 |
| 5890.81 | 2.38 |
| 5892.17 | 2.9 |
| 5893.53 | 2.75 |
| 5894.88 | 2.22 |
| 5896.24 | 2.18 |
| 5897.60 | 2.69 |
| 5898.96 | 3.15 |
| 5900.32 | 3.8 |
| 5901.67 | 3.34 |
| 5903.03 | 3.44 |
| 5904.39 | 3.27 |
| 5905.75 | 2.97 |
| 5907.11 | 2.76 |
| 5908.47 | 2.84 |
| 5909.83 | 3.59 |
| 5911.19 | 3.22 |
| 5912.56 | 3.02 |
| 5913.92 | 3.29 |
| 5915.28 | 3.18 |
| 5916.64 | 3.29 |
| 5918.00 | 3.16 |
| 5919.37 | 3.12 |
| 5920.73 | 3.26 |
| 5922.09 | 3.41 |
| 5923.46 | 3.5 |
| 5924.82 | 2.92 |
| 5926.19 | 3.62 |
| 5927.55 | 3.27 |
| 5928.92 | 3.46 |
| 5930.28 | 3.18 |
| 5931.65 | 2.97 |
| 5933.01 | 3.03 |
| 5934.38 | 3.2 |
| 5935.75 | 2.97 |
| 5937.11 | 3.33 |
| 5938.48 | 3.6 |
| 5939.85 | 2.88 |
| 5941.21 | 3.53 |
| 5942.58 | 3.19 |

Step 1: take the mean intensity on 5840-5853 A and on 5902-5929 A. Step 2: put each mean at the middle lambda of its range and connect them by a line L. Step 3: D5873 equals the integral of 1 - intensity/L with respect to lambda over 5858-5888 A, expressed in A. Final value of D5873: 0.6 A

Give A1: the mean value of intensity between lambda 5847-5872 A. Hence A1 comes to 3.2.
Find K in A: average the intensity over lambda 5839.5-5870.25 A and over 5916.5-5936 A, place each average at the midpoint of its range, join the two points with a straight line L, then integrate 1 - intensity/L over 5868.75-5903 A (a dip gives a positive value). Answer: 2.2 A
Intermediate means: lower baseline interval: 3.25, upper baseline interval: 3.23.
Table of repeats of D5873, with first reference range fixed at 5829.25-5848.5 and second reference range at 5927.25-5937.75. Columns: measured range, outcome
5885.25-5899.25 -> 2.53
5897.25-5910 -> 0.10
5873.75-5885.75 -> -0.27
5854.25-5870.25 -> 0.23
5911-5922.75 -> -0.09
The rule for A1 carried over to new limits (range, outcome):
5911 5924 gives 3.24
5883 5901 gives 2.83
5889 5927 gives 3.06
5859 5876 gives 3.22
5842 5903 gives 3.12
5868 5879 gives 3.27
